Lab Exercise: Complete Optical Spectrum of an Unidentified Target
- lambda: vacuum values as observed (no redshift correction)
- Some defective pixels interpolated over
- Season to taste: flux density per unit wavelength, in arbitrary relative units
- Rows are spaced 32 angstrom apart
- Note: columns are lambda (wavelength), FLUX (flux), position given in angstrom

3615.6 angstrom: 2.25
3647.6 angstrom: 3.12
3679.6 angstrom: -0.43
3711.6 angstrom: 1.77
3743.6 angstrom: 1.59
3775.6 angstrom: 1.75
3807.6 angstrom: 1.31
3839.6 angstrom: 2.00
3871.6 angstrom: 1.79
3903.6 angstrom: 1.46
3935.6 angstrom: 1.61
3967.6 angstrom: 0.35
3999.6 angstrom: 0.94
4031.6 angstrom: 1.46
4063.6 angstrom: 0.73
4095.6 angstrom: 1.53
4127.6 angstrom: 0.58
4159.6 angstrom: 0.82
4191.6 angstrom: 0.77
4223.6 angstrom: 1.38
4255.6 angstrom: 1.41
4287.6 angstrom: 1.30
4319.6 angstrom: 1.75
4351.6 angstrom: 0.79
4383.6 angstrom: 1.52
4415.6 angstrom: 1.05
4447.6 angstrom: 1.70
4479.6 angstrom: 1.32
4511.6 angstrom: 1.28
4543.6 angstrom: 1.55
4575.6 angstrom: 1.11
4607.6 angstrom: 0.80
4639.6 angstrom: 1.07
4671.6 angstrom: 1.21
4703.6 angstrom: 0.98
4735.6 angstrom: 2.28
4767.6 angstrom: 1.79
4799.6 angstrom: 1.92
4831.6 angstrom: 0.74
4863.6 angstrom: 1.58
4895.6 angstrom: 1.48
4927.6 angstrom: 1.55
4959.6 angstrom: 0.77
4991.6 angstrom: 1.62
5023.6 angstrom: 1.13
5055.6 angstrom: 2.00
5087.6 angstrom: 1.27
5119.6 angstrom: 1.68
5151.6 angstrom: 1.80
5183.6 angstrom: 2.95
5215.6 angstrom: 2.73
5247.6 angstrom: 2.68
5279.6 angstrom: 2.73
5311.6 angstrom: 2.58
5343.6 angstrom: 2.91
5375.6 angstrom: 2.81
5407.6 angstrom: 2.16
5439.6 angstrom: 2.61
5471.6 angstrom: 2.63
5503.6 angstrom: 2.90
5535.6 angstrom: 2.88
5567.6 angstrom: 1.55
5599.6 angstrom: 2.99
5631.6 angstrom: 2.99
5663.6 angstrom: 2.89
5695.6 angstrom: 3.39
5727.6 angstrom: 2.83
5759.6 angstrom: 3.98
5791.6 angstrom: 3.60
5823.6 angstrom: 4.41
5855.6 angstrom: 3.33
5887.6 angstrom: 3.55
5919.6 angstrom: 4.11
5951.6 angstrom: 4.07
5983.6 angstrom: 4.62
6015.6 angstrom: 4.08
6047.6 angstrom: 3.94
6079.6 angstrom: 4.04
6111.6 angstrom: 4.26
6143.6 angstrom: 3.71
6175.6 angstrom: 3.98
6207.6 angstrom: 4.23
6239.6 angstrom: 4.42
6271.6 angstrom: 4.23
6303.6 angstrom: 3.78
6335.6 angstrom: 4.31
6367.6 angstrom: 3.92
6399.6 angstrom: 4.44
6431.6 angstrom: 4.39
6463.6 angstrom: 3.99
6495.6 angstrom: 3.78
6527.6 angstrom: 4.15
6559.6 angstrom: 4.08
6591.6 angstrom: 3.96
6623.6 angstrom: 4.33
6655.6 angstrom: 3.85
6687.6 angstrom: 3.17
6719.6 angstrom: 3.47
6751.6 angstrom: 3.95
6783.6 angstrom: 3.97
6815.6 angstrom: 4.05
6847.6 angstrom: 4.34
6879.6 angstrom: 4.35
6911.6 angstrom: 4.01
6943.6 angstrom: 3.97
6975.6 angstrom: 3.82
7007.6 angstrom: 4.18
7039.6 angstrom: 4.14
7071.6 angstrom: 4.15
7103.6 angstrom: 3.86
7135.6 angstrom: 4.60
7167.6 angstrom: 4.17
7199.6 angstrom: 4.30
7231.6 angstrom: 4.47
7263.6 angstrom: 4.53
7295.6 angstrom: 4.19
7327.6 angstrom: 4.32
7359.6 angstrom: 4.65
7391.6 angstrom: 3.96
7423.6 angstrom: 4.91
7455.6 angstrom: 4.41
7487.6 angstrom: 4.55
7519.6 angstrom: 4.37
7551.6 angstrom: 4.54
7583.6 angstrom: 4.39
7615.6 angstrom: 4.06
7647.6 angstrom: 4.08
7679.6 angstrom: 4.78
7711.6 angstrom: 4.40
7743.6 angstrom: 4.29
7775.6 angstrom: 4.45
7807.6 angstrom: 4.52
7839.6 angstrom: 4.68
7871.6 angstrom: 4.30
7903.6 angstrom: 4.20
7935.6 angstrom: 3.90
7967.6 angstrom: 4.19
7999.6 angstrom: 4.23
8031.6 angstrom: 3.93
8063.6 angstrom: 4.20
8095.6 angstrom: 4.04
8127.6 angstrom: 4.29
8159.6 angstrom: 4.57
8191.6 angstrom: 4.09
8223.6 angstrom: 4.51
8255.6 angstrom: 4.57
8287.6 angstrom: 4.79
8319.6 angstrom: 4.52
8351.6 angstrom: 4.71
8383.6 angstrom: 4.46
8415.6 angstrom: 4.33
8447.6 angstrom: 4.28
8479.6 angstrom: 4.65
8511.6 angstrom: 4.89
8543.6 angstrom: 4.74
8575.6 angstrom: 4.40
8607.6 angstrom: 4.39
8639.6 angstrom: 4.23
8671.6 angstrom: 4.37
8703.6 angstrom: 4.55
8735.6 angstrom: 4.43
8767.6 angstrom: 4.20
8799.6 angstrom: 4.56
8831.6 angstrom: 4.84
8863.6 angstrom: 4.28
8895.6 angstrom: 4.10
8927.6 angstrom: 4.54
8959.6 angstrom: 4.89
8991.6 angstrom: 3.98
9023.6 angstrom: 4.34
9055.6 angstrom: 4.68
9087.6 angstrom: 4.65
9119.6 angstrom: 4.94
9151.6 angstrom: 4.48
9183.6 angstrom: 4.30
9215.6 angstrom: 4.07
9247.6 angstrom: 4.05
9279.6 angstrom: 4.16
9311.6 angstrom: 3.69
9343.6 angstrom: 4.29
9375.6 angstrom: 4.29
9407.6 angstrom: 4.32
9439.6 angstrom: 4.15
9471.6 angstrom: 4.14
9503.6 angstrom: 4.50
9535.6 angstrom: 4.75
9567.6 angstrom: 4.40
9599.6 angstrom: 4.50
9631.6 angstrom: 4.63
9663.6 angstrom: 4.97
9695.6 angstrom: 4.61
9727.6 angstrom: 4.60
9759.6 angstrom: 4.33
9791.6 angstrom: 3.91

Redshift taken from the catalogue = 0.29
